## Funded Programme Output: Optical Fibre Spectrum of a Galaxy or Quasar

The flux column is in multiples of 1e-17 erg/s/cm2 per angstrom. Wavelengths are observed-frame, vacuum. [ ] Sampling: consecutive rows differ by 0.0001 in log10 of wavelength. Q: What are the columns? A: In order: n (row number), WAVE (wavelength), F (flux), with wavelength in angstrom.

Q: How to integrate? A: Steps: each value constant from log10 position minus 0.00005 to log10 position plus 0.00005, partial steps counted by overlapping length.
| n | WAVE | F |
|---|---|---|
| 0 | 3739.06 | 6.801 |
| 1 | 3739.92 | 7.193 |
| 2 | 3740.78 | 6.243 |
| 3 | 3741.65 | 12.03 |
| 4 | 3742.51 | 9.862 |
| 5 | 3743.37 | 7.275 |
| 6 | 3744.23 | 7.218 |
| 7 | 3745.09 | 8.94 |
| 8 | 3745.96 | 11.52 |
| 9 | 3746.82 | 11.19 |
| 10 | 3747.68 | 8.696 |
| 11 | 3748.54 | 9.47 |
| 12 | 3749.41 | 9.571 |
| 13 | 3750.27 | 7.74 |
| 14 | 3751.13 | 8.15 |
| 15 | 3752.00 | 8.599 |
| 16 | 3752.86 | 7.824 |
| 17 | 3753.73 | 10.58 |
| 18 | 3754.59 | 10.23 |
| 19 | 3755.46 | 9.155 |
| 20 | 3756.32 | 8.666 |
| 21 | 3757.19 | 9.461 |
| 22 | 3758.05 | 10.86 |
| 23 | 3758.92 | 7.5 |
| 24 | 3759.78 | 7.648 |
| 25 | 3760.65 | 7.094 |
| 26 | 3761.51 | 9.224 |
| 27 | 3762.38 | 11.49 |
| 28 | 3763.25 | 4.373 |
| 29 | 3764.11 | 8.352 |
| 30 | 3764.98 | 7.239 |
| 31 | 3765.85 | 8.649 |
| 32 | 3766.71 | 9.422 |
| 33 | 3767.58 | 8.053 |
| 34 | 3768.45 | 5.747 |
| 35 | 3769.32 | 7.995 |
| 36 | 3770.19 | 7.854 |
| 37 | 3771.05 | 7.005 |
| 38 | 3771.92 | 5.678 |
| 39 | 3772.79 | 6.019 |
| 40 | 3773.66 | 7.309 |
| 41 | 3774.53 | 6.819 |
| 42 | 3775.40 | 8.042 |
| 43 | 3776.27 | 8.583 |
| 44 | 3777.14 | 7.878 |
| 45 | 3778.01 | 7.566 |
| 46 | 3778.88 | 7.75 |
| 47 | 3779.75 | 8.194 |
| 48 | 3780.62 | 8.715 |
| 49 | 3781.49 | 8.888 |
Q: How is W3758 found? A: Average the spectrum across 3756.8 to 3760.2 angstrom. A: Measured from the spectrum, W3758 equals 8.88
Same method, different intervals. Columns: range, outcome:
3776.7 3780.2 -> 7.85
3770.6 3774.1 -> 6.52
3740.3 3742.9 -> 9.31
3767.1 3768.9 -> 6.94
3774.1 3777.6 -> 7.83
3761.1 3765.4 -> 8.12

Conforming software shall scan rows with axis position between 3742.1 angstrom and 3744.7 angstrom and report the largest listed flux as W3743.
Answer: 9.862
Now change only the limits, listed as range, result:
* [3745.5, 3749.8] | 11.52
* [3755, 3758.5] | 10.86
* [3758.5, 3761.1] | 7.648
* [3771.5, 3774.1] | 7.309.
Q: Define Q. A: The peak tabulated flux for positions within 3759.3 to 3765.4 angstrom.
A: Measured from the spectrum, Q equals 11.49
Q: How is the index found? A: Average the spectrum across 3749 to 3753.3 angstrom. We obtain 8.37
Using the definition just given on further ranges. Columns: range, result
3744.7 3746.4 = 10.2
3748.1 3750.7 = 8.93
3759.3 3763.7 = 7.97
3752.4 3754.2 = 9.23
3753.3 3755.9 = 10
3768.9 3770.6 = 7.92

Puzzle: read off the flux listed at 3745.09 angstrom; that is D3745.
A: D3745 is 8.94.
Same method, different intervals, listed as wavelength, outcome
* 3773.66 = 7.309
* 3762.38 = 11.49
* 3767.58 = 8.053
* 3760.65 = 7.094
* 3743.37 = 7.275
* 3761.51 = 9.224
